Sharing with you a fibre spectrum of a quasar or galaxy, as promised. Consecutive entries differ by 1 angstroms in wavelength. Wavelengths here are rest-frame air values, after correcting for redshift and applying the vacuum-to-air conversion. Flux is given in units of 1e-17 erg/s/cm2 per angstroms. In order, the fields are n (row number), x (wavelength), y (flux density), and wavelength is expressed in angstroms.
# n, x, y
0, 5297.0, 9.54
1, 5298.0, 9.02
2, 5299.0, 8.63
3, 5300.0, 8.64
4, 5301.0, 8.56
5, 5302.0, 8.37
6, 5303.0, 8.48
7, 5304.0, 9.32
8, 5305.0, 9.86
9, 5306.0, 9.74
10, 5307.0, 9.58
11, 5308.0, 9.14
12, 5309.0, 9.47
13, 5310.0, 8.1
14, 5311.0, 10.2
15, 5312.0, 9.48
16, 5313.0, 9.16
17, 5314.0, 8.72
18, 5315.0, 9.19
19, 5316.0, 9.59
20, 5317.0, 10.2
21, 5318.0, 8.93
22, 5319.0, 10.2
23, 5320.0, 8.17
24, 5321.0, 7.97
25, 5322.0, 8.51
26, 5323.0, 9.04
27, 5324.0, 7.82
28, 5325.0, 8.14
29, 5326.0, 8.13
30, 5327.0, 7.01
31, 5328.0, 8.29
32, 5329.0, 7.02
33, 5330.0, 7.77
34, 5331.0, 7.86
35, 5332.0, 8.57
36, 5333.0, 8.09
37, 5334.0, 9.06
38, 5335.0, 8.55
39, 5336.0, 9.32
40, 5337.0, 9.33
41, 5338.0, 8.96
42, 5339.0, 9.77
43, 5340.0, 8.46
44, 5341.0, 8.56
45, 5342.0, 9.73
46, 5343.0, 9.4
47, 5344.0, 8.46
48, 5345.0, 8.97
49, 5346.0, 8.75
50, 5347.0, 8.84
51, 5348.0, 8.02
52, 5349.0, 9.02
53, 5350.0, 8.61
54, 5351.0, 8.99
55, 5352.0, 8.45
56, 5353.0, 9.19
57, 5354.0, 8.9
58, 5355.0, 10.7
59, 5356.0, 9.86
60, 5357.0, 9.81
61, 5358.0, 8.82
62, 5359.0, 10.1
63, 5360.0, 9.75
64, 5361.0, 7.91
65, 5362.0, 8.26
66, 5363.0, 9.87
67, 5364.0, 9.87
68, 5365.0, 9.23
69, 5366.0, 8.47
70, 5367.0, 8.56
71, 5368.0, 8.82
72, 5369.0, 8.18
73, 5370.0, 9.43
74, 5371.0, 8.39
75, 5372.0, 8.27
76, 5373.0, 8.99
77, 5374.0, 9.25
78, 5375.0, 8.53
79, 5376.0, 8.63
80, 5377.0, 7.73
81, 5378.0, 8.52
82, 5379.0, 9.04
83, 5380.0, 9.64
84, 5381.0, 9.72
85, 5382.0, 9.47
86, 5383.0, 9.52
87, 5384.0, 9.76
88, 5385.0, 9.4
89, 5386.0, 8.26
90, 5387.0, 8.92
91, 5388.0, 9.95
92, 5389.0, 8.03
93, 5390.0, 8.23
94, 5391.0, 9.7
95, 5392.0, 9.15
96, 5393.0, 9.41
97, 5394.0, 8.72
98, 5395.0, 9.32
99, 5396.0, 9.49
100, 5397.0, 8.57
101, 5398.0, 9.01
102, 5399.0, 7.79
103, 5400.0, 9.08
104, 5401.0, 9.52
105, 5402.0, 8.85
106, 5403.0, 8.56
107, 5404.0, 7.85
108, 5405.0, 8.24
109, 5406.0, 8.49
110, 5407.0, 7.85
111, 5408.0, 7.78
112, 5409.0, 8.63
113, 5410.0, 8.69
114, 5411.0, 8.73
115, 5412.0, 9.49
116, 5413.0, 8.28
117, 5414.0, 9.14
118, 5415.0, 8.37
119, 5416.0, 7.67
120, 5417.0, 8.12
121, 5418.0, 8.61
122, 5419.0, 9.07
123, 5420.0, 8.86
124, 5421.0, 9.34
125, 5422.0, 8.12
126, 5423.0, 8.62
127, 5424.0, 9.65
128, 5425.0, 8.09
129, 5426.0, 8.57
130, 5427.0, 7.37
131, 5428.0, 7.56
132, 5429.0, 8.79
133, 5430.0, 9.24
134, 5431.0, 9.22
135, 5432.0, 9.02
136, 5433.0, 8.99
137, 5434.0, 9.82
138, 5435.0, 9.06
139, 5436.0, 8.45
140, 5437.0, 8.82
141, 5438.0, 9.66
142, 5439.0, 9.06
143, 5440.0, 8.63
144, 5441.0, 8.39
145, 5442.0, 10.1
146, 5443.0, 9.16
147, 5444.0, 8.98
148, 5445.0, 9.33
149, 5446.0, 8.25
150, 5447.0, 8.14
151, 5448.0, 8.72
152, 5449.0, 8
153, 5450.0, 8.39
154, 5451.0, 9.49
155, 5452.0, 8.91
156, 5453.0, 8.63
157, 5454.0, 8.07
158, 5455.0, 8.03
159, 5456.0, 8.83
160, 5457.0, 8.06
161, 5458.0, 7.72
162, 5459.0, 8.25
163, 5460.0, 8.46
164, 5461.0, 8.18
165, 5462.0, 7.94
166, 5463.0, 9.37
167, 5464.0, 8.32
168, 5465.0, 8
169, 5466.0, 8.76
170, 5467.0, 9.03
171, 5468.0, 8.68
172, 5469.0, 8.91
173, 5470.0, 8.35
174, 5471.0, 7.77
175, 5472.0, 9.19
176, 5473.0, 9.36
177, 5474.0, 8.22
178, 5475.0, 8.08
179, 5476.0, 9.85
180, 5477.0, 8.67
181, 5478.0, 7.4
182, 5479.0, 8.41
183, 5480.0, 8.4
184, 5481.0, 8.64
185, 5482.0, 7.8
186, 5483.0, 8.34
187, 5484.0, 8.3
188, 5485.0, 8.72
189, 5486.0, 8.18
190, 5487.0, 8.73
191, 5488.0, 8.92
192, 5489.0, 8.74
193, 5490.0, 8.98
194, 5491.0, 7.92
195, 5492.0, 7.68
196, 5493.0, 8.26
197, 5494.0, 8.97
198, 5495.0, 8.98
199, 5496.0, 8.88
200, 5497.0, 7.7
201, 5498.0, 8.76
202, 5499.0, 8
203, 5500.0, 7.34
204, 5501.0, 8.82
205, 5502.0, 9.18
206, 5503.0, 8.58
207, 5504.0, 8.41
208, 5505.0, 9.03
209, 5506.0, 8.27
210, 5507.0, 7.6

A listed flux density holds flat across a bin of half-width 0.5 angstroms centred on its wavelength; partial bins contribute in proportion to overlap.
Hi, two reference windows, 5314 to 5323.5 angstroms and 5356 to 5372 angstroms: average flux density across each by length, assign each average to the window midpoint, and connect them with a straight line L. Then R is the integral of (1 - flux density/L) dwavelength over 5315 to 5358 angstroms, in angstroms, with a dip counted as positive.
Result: 1.3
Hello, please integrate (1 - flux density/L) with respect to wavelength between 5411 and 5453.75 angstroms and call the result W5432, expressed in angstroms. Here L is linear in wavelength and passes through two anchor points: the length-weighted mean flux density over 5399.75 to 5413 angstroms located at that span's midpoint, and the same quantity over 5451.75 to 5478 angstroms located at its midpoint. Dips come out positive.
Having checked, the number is -1.10 angstroms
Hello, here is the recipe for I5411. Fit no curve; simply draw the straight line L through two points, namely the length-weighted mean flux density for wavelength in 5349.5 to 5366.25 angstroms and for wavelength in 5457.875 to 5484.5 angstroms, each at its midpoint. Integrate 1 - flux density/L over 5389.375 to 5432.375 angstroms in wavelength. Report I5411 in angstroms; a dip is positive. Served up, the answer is 1.01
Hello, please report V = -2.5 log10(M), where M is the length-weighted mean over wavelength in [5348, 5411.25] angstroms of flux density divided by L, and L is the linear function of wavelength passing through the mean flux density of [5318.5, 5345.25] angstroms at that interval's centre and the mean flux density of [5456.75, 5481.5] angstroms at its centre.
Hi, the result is -0.05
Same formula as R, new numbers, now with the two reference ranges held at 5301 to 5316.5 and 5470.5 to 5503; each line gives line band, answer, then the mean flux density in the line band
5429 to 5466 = -0.33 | 8.72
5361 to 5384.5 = 0.00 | 8.94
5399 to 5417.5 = 0.63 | 8.5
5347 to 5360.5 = -0.32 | 9.23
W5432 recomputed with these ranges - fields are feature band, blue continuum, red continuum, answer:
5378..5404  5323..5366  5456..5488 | -1.08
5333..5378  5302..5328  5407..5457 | -0.51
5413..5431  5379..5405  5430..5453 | 0.84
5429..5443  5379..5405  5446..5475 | -0.69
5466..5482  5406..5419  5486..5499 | -0.15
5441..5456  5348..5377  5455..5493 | -0.25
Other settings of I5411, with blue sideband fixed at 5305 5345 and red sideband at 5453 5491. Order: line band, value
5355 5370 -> -0.7 angstroms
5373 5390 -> -0.6 angstroms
